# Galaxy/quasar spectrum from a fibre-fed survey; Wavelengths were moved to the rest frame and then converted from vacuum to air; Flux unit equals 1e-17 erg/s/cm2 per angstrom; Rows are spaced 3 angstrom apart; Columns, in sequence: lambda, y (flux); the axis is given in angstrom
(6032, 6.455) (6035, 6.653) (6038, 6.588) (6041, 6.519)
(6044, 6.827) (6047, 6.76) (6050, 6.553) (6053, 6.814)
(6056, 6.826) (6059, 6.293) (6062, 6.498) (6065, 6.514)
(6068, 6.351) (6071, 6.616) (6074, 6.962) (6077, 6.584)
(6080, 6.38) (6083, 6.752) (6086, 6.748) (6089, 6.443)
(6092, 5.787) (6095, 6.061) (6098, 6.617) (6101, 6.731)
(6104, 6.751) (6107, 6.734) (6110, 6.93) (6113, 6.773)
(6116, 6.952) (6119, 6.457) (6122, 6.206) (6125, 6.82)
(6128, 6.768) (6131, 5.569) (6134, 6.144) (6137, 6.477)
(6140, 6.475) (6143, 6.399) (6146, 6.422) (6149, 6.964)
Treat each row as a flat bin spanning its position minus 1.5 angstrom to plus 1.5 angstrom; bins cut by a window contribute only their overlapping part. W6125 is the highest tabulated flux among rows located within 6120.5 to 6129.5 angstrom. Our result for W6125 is 6.82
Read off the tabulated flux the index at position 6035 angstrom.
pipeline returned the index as 6.653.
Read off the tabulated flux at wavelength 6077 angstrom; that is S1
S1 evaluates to 6.584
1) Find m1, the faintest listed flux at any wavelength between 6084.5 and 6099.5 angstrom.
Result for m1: 5.787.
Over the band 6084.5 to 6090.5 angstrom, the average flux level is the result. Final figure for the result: 6.6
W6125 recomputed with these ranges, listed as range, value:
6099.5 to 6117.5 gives 6.952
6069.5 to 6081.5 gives 6.962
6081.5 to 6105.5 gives 6.752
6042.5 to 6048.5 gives 6.827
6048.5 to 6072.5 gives 6.826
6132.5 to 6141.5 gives 6.477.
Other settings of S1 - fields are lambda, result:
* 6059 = 6.293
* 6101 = 6.731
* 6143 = 6.399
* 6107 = 6.734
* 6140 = 6.475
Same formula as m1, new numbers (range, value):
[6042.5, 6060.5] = 6.293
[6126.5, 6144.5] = 5.569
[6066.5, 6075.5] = 6.351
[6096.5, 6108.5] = 6.617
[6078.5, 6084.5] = 6.38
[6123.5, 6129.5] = 6.768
